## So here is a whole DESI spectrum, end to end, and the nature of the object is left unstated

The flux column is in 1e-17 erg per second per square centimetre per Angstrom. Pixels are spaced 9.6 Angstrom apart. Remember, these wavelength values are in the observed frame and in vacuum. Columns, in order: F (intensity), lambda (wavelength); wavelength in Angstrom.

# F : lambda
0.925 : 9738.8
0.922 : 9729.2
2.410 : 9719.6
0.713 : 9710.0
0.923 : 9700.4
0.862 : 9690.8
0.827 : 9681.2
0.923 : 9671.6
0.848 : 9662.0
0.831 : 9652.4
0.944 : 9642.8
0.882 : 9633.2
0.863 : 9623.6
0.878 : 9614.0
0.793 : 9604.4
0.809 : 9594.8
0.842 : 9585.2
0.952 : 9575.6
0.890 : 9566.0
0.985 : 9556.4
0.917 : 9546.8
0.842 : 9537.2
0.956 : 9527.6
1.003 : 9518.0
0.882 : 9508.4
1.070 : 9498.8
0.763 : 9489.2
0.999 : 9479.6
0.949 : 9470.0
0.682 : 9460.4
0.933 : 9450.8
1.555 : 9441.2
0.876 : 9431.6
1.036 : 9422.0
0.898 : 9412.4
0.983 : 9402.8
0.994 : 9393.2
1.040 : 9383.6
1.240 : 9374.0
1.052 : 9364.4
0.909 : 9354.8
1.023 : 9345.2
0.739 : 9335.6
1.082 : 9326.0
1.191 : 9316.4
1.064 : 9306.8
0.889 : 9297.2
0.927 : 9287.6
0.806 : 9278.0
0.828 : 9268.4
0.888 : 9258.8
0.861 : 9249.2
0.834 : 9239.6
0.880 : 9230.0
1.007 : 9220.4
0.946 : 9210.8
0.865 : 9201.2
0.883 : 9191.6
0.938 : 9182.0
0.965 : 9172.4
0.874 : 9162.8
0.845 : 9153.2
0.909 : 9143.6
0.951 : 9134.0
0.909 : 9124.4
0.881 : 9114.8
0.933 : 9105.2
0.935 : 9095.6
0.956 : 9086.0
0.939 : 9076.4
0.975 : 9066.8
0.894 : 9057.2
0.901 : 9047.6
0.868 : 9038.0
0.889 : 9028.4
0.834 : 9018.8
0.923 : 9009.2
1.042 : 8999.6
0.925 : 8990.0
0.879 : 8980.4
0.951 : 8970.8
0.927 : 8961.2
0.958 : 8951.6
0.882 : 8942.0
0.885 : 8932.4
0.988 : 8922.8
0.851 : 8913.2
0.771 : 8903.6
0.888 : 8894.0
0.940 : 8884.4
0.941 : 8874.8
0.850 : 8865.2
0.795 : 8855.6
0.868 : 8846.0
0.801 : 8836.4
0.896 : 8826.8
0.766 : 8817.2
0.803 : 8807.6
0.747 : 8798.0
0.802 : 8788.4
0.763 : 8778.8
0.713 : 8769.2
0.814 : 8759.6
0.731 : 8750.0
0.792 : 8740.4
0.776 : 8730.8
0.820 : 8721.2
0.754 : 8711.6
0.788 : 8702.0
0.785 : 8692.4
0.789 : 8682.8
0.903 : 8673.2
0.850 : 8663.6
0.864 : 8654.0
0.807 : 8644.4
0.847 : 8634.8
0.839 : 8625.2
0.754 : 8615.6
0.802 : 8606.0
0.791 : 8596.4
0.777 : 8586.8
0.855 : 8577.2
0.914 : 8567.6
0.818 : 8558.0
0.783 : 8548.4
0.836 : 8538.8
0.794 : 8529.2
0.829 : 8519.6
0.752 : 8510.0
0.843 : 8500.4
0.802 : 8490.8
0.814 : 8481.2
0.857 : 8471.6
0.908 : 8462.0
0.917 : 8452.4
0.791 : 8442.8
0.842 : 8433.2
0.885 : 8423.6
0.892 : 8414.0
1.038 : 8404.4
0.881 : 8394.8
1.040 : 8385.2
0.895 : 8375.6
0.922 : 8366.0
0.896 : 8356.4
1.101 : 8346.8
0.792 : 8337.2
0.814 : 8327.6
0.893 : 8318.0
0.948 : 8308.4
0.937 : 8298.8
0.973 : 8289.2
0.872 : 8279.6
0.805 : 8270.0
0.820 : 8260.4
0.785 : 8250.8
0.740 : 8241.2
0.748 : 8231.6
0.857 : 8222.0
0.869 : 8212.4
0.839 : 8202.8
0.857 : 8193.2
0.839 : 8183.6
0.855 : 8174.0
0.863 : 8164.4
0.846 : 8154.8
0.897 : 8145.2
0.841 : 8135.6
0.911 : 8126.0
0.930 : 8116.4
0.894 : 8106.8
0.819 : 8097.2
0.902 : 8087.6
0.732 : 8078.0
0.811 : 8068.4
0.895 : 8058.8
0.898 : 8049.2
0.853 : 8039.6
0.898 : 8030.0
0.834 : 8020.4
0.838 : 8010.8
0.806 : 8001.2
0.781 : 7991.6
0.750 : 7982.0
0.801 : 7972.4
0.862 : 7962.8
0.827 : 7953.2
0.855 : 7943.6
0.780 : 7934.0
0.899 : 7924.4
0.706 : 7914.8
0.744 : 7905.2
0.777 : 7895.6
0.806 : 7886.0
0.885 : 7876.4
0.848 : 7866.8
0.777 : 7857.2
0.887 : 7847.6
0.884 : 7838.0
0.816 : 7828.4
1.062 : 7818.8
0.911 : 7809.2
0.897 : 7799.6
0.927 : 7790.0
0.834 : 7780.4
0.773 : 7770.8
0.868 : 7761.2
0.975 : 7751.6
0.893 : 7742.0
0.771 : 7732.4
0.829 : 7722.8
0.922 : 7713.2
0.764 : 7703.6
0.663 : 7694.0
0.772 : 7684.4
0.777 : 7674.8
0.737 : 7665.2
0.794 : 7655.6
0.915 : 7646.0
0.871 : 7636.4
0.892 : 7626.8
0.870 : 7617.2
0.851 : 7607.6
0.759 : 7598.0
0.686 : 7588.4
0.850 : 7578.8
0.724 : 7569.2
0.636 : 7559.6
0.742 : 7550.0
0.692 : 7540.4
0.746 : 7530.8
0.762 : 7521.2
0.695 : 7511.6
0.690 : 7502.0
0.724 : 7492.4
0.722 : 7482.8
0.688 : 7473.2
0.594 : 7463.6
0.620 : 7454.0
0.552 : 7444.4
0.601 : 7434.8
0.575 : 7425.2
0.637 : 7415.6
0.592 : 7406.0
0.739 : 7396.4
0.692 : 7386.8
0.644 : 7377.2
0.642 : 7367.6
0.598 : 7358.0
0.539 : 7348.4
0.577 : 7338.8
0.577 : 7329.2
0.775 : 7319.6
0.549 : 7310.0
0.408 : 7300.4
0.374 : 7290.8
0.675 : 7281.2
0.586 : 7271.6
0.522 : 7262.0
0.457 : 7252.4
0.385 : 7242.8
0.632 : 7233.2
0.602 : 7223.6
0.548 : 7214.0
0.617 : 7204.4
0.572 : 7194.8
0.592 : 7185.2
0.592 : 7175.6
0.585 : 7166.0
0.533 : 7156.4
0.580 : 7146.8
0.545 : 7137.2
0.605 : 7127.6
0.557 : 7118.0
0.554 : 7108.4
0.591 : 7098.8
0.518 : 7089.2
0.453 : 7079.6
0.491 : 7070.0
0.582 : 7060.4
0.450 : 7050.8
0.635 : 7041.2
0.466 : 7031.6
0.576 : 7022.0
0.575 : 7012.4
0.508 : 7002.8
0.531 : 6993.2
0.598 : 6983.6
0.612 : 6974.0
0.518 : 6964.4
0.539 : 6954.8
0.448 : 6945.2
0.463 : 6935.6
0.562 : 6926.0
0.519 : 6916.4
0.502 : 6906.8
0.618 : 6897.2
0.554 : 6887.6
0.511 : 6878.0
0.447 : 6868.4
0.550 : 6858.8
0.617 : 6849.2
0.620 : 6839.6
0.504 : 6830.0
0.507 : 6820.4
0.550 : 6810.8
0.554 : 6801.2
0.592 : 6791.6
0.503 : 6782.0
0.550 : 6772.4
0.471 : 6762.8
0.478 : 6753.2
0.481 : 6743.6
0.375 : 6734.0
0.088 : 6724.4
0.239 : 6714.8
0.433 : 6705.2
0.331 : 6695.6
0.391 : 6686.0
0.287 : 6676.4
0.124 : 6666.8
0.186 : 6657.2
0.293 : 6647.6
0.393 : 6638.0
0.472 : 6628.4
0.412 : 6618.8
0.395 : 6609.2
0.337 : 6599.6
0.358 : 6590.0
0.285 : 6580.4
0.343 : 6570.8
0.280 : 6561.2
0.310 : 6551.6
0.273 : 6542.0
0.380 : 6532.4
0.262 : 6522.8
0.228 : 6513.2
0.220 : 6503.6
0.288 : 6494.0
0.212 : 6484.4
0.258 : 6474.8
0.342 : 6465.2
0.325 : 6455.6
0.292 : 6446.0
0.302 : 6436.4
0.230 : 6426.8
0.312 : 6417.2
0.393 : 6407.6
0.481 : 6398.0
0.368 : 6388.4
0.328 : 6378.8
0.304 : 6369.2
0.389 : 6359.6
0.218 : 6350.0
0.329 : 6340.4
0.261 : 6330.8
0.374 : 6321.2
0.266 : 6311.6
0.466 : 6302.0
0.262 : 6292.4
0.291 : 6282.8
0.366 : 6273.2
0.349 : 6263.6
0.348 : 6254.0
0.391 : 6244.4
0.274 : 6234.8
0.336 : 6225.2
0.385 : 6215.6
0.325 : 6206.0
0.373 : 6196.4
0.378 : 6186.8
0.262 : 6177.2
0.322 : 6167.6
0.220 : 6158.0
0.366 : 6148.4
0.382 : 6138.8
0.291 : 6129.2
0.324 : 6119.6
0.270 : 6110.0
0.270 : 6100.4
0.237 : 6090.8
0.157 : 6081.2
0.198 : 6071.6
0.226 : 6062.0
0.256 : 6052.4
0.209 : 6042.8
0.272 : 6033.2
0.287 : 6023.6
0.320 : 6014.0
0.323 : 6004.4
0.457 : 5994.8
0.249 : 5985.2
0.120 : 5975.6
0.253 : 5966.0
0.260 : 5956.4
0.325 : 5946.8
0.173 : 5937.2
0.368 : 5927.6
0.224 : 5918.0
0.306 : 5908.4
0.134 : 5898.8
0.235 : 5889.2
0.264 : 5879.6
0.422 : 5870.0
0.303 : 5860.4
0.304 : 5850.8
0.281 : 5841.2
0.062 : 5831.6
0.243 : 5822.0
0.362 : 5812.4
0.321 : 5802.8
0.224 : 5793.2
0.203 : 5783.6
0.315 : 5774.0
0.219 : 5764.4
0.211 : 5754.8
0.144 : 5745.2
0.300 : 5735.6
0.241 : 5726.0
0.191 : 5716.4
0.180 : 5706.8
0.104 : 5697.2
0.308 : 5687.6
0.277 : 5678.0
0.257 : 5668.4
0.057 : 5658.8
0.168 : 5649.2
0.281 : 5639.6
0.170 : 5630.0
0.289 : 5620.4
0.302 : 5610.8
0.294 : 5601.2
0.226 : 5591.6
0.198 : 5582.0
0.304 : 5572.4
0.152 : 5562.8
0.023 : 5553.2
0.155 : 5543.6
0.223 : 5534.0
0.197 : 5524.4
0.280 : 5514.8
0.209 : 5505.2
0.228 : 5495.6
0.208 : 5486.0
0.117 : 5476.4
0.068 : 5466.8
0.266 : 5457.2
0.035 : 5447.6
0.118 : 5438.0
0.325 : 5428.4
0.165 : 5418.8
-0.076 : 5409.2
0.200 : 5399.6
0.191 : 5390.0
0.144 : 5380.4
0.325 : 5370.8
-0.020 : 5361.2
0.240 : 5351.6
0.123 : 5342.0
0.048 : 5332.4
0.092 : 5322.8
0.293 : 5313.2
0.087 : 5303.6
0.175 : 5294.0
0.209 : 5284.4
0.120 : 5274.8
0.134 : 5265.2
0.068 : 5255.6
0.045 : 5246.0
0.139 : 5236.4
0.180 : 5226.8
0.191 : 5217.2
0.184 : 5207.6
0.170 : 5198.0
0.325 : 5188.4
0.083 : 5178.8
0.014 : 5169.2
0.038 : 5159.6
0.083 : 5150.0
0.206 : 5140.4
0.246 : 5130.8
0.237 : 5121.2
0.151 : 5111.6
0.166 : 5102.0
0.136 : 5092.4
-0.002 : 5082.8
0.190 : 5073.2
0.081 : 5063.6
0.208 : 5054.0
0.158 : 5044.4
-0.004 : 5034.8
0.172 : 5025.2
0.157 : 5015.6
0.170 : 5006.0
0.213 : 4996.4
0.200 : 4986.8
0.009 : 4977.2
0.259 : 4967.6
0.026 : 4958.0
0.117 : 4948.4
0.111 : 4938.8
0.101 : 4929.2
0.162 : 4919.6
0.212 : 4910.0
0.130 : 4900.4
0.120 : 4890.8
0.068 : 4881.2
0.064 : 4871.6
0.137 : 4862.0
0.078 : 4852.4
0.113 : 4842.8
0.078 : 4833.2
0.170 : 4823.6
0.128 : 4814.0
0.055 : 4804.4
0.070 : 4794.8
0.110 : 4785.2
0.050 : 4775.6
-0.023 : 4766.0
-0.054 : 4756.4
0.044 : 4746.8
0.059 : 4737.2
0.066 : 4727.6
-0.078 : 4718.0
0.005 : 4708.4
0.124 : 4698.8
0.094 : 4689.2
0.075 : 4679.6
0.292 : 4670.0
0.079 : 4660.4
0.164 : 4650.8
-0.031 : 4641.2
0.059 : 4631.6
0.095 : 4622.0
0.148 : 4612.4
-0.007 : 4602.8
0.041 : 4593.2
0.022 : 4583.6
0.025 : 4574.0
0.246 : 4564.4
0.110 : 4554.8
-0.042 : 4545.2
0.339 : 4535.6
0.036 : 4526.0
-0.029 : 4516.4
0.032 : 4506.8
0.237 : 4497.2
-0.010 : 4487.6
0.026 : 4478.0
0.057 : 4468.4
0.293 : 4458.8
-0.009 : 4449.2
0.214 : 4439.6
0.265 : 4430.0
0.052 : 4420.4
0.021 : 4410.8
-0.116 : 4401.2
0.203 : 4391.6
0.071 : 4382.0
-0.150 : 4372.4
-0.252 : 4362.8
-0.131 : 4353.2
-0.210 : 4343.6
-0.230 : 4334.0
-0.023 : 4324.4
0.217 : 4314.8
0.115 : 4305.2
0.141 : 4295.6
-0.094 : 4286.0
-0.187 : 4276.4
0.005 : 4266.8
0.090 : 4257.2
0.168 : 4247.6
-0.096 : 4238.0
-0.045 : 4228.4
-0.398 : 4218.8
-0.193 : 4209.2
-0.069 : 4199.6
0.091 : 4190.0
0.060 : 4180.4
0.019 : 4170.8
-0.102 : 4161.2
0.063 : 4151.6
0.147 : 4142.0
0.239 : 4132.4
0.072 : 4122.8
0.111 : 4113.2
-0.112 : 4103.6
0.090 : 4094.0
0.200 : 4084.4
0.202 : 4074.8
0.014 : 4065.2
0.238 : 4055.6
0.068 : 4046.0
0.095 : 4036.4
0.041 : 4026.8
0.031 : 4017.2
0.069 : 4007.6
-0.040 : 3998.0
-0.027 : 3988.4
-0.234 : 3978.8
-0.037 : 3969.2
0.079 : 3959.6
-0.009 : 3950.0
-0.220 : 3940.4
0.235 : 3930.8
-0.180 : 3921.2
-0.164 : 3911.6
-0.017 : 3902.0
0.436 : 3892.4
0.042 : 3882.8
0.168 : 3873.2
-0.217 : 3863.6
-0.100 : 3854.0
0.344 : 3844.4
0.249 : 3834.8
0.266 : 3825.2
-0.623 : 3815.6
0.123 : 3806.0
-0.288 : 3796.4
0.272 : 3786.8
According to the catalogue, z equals 0.69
